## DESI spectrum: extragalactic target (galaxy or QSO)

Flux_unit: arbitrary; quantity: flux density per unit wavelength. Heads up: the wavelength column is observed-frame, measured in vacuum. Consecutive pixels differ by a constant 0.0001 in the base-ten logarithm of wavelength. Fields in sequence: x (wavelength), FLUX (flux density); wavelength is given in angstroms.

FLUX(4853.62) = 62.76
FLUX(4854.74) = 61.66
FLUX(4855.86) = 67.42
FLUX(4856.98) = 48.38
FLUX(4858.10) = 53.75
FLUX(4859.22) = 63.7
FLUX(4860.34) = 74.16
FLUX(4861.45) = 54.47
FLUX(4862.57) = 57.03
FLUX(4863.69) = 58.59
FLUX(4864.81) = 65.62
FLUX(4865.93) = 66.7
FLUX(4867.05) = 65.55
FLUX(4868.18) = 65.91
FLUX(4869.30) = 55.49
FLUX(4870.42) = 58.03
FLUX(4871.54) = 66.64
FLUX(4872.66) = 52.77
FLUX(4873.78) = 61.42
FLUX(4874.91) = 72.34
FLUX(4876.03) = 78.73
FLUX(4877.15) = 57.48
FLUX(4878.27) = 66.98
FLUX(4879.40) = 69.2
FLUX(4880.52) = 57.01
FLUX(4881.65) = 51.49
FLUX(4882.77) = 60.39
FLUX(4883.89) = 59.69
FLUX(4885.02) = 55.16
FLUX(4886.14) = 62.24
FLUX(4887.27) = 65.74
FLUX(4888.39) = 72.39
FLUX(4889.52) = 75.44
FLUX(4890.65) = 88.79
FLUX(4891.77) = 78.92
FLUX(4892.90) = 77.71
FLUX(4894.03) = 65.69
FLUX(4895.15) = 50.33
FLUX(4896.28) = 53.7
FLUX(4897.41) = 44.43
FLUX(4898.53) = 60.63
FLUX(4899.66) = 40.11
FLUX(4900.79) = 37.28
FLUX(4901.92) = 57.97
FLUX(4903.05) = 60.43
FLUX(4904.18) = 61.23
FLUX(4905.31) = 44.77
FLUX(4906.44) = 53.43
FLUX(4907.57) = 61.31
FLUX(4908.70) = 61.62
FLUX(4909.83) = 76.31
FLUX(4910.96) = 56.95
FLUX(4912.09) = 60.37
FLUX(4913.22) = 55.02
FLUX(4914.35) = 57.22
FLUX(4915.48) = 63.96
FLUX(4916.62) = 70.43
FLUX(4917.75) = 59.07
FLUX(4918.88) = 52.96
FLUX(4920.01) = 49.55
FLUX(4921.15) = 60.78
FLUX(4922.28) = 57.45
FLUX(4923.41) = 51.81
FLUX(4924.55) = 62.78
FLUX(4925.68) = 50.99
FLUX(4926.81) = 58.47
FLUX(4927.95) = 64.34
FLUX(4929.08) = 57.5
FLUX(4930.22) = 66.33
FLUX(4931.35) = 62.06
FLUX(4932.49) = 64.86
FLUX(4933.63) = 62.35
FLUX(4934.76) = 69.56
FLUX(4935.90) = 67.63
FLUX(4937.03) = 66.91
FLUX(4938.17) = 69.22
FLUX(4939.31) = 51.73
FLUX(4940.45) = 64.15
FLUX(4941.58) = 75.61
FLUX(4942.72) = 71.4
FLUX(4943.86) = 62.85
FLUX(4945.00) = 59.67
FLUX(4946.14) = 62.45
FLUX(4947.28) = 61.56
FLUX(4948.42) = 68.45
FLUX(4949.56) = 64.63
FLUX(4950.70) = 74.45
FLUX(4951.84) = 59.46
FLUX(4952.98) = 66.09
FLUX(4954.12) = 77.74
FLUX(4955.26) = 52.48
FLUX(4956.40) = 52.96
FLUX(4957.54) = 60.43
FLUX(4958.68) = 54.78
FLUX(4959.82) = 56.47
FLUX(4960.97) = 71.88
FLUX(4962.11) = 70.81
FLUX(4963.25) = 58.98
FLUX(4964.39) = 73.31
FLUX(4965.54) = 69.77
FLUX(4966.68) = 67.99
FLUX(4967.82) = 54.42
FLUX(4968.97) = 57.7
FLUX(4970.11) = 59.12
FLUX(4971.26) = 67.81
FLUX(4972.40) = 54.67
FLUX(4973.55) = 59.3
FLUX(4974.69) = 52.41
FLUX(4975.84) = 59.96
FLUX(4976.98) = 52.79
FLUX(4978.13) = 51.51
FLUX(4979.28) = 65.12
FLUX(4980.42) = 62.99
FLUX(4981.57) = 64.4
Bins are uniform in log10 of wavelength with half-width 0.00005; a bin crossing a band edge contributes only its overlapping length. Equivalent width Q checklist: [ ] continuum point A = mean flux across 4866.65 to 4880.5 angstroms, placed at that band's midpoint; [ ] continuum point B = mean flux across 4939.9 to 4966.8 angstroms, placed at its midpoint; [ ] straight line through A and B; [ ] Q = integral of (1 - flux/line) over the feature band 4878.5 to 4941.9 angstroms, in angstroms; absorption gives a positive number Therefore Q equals 3.37 angstroms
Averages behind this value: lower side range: 63.9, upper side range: 64.9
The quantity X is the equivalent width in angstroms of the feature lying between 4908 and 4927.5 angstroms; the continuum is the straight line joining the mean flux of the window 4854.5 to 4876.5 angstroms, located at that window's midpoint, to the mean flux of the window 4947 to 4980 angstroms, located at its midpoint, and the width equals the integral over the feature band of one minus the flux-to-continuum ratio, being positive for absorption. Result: 0.9 angstroms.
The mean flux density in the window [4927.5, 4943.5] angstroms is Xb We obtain 65.2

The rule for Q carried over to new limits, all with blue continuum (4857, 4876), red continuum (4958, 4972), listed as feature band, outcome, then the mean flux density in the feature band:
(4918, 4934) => 1.1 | 58.7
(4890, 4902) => 0.5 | 59.8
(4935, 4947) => -0.4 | 65.2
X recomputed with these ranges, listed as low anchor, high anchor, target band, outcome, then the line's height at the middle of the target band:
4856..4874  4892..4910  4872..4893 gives -2.7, 58.7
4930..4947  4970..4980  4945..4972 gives -1.0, 61.2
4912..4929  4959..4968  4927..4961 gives -0.9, 62.3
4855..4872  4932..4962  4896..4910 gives 1.9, 62.8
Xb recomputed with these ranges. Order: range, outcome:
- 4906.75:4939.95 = 61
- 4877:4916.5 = 60.7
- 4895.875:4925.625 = 56.5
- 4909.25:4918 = 62.5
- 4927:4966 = 64.4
